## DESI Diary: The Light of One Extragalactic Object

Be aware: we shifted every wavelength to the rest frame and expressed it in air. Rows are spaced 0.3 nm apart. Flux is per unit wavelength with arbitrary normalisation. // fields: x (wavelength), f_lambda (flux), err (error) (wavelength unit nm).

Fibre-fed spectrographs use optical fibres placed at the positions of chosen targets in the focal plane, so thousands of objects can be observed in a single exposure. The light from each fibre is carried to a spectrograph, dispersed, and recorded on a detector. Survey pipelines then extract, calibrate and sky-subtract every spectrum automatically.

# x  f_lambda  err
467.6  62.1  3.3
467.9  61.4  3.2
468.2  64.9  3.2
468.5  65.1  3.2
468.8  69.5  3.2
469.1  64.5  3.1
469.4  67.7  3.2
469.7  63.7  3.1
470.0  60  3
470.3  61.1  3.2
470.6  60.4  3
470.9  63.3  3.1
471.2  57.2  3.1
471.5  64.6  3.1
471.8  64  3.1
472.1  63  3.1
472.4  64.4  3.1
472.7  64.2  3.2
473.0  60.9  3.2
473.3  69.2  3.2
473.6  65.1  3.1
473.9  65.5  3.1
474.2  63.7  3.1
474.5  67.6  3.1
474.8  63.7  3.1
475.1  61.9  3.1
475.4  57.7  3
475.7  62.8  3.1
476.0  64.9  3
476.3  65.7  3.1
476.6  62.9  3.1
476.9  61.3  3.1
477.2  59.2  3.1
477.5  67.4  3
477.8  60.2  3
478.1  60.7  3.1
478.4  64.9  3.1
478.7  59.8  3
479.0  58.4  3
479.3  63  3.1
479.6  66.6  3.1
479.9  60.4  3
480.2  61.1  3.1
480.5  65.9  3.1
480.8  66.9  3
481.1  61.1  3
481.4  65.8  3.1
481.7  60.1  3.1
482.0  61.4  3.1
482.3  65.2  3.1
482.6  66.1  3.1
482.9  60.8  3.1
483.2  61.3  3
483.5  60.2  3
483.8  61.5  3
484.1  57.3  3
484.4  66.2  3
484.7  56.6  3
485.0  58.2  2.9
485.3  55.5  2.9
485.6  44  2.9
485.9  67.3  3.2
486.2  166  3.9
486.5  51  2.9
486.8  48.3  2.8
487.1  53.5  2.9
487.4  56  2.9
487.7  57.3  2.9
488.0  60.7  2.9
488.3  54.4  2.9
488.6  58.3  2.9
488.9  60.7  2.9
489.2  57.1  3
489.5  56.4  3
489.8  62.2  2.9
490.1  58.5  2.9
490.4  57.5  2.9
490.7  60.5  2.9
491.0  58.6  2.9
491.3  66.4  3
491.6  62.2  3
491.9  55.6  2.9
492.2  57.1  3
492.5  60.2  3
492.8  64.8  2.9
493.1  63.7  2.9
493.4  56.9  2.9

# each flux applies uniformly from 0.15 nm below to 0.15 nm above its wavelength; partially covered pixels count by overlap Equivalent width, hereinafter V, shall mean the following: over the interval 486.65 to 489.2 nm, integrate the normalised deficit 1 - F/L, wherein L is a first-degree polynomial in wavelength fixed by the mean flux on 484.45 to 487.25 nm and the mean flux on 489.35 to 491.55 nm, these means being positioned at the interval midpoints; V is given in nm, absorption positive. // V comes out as 0.30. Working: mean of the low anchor 66.7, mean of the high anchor 60.1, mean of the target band 56.2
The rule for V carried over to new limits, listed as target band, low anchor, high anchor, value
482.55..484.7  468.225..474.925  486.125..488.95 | 0.09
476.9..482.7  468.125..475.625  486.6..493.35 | -0.13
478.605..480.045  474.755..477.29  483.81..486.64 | 0.06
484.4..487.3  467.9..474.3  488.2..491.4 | -0.31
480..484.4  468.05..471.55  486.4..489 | -0.35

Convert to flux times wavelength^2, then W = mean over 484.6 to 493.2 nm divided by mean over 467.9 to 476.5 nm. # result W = 1.04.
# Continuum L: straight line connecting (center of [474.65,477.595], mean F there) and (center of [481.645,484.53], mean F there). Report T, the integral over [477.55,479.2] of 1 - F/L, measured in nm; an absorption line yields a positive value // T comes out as 0.032 nm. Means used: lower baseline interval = 62.7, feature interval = 61.3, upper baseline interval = 62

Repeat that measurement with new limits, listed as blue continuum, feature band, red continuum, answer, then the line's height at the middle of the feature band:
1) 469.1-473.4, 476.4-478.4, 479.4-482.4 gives 0.03 nm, 63.3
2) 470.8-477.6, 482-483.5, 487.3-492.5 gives -0.05 nm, 61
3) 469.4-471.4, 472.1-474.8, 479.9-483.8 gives -0.13 nm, 61.9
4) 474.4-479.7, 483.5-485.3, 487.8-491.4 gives 0.03 nm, 60.6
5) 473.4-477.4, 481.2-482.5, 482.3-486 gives -0.05 nm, 60.7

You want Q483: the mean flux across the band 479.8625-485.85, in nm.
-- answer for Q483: 60.9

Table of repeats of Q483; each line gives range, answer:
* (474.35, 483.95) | 62.7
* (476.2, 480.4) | 62.3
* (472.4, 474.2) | 64.8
